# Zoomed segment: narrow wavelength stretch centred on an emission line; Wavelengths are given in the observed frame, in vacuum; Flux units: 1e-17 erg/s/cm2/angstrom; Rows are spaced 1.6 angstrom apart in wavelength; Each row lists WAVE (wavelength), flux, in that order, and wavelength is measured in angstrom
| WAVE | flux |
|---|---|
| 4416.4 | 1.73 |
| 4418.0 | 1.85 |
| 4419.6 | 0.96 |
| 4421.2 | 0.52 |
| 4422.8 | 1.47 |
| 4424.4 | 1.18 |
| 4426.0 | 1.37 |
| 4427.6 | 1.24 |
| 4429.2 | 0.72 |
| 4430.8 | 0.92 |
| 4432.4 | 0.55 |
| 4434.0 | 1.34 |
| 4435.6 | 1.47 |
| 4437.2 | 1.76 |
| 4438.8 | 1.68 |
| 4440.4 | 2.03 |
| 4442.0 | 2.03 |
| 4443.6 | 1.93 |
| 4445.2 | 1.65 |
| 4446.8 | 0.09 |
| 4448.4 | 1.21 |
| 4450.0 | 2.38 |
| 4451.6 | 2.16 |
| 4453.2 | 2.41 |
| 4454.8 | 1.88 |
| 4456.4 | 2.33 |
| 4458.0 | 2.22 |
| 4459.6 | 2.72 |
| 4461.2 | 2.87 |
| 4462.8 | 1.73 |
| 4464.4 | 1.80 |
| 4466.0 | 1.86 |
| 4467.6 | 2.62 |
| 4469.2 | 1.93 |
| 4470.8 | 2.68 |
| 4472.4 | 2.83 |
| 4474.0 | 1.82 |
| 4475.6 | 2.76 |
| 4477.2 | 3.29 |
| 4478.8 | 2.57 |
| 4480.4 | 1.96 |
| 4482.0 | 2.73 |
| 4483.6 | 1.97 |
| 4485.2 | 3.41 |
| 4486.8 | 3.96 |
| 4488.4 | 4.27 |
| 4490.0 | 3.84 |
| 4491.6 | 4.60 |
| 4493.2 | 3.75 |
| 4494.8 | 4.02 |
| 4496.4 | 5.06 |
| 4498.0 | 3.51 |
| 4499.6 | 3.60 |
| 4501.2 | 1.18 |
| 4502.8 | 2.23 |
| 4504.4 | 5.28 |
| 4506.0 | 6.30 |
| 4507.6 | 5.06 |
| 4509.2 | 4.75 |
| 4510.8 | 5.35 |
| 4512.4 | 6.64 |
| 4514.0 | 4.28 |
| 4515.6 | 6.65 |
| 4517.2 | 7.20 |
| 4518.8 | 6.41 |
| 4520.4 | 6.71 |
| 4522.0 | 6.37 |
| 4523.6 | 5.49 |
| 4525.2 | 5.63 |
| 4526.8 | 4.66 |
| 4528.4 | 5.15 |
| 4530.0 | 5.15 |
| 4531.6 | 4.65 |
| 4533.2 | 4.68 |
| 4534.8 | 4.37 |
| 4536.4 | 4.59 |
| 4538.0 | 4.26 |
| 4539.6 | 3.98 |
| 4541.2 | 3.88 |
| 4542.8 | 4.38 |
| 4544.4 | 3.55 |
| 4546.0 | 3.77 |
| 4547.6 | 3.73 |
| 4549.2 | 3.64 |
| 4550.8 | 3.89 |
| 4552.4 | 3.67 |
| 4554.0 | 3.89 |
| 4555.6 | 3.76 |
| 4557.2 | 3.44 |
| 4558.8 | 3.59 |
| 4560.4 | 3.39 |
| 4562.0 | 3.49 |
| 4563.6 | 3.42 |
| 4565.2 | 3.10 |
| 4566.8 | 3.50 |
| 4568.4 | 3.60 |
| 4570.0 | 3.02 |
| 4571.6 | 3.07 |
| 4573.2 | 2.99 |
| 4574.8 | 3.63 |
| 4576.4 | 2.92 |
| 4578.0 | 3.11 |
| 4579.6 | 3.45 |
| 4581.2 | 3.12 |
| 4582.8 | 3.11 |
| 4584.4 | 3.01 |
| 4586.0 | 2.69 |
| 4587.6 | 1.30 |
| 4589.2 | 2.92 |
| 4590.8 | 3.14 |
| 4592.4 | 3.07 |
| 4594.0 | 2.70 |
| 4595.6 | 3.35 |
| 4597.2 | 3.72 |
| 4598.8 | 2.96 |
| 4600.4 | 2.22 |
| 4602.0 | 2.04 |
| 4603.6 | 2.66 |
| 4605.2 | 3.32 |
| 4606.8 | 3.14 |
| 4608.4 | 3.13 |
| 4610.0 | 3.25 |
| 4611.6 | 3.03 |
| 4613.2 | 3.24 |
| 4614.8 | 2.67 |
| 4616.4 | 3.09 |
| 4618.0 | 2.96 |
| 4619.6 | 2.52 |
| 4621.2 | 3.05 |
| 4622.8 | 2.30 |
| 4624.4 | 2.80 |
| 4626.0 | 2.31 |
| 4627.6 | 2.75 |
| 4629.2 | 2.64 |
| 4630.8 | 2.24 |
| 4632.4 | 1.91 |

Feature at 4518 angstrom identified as Lyman alpha 1216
